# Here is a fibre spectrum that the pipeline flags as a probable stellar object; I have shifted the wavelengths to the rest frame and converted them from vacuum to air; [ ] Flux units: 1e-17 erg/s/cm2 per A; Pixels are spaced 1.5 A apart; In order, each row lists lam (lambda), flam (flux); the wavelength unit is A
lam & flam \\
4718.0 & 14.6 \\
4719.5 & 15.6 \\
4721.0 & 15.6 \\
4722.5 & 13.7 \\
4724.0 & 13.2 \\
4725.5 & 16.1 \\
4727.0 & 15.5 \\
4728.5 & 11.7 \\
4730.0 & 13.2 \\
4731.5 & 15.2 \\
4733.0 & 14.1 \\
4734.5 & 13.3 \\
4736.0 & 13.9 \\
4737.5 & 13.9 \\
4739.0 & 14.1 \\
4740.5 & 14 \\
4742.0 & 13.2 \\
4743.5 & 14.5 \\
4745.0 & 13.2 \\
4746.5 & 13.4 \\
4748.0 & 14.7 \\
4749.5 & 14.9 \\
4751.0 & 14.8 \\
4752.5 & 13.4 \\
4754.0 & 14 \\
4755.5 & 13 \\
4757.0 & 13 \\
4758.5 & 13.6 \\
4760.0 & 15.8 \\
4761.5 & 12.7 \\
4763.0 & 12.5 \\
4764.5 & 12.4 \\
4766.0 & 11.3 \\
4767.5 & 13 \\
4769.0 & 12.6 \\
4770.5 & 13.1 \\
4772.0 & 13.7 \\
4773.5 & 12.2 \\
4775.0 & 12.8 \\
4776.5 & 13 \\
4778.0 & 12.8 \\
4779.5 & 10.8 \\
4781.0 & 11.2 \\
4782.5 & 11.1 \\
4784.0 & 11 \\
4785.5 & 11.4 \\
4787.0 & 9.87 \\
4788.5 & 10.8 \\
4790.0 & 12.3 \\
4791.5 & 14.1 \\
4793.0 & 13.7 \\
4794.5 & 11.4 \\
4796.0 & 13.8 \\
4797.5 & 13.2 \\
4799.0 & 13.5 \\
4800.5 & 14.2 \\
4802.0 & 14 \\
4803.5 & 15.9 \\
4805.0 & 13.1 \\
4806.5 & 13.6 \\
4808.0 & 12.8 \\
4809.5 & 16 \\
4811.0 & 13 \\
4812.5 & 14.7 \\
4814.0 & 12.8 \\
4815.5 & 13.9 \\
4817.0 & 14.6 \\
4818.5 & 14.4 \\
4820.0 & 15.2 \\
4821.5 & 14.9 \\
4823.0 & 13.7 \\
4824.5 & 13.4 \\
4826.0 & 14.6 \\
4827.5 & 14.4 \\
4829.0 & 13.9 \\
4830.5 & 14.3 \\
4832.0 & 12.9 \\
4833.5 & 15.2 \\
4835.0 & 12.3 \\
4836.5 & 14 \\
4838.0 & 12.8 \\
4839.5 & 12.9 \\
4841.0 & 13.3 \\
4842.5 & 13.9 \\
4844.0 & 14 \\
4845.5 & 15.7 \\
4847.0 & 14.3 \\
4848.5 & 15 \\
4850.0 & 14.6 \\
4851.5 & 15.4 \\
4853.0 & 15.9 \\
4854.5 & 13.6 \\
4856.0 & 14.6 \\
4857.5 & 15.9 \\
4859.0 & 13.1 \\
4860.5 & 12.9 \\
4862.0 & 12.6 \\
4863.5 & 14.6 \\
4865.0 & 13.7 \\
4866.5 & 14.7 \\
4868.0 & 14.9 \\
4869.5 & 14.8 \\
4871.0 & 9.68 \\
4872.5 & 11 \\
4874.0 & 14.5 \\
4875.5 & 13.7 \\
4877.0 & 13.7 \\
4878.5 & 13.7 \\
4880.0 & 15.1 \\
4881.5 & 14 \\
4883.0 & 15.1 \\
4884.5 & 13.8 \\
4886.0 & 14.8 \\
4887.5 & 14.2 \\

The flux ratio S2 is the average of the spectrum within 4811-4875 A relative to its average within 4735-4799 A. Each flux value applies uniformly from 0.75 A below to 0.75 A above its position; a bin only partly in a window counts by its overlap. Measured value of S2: 1.1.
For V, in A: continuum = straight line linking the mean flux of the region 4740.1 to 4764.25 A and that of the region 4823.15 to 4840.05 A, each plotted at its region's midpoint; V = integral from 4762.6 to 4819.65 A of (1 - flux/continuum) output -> 3.4 A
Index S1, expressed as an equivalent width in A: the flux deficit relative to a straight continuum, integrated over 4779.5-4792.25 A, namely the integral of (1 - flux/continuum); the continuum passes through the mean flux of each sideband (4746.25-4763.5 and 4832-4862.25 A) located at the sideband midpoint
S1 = 2.3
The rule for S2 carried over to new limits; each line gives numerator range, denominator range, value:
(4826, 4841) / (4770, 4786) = 1.13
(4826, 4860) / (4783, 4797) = 1.18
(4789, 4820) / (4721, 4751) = 0.98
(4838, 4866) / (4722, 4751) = 1.01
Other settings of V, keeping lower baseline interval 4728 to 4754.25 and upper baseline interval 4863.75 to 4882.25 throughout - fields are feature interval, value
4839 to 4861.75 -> -1.0 A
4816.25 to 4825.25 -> -0.4 A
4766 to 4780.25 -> 1.3 A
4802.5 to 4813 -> -0.3 A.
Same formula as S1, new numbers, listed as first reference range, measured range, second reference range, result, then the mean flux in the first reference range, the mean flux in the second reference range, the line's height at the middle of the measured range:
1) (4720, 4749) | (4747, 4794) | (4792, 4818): 3.9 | 14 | 13.8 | 13.9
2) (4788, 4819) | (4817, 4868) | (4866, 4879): -2.6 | 13.6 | 13.4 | 13.5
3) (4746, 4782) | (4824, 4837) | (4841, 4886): -0.1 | 13.1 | 14.1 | 13.8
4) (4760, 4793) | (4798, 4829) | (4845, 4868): -2.0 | 12.2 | 14.4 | 13.3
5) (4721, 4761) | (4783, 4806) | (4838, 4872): 2.0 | 14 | 14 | 14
